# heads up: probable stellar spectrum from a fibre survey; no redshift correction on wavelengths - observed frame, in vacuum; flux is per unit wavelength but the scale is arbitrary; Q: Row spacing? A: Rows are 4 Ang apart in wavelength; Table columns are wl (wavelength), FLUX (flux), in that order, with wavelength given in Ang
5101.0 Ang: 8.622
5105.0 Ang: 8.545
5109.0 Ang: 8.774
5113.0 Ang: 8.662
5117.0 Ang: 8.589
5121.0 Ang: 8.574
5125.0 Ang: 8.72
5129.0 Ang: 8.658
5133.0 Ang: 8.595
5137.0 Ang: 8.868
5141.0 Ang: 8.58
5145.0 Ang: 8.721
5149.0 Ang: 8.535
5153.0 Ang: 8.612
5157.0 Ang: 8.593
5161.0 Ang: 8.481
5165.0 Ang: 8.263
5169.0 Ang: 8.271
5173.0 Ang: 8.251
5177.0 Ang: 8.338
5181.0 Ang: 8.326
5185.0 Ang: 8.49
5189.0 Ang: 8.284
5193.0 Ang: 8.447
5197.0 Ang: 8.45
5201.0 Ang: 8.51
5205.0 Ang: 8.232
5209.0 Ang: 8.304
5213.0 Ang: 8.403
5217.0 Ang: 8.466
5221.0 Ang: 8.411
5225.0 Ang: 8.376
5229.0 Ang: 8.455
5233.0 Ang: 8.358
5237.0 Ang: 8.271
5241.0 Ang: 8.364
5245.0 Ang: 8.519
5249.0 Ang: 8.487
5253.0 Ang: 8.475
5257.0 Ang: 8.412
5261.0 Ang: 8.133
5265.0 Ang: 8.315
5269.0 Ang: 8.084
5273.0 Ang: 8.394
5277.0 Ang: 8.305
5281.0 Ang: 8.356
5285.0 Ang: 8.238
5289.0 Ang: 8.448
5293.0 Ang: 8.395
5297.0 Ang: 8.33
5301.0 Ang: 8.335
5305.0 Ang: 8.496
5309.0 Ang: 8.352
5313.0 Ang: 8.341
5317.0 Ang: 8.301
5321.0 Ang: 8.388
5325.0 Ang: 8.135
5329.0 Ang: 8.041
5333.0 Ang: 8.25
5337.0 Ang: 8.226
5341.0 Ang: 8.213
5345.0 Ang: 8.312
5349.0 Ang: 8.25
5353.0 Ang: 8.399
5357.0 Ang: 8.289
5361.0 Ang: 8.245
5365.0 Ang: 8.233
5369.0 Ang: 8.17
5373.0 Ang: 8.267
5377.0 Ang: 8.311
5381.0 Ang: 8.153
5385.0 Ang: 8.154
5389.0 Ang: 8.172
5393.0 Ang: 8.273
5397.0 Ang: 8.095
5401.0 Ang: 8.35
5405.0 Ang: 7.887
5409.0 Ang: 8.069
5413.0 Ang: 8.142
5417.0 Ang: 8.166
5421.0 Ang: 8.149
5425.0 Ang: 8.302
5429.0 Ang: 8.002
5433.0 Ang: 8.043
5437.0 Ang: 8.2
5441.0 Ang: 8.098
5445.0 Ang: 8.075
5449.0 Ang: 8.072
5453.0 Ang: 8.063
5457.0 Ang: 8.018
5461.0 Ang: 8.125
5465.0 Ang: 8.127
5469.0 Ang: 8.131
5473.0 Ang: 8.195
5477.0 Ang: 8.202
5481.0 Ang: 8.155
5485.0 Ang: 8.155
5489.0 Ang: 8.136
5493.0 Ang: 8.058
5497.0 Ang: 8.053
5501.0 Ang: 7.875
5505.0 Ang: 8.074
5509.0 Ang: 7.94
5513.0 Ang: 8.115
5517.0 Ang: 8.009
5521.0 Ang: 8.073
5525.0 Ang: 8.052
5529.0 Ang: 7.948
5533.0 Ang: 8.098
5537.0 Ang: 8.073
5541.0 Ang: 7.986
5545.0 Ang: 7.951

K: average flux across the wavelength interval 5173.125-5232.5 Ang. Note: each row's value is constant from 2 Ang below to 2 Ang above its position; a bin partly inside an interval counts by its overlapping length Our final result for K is 8.39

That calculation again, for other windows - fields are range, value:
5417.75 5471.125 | 8.11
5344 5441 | 8.19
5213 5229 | 8.42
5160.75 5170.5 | 8.32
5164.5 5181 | 8.29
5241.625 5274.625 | 8.35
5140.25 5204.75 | 8.44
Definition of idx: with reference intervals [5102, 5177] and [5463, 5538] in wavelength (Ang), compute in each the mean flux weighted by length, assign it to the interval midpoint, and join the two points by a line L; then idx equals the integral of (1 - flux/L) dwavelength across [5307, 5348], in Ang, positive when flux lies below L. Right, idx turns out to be 0.28 Ang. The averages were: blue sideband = 8.57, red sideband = 8.08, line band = 8.26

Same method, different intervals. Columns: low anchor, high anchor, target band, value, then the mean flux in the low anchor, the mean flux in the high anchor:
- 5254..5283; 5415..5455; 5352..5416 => -0.2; 8.29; 8.12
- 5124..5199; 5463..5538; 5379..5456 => 0.5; 8.5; 8.08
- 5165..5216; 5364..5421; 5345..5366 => -0.2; 8.36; 8.17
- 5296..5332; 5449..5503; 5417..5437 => 0.1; 8.3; 8.1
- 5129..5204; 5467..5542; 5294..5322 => -0.2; 8.48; 8.07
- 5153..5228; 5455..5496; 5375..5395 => 0.0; 8.39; 8.13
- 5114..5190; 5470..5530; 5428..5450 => 0.2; 8.52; 8.07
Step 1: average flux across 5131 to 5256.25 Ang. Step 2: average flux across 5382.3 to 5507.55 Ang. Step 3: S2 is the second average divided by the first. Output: 1.0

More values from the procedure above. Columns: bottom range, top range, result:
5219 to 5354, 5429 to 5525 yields 0.97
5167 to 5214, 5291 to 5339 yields 0.99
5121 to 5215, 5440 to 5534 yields 0.95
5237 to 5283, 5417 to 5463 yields 0.97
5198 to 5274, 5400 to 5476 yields 0.97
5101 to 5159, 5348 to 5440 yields 0.95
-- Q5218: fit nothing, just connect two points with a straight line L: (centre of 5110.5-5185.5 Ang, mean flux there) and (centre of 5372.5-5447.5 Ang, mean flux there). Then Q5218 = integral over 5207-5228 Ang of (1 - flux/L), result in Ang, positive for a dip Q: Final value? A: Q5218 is 0.1 Ang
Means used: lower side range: 8.54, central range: 8.39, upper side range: 8.15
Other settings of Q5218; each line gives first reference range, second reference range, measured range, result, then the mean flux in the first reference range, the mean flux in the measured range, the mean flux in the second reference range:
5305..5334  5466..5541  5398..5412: 0.1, 8.27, 8.1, 8.07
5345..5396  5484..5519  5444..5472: 0.1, 8.24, 8.09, 8.04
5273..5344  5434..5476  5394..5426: 0.1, 8.31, 8.14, 8.11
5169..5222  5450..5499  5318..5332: 0.1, 8.37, 8.2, 8.12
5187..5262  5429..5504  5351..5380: -0.2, 8.39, 8.27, 8.1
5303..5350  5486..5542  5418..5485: -0.1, 8.28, 8.12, 8.04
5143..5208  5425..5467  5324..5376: -0.2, 8.42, 8.24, 8.09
